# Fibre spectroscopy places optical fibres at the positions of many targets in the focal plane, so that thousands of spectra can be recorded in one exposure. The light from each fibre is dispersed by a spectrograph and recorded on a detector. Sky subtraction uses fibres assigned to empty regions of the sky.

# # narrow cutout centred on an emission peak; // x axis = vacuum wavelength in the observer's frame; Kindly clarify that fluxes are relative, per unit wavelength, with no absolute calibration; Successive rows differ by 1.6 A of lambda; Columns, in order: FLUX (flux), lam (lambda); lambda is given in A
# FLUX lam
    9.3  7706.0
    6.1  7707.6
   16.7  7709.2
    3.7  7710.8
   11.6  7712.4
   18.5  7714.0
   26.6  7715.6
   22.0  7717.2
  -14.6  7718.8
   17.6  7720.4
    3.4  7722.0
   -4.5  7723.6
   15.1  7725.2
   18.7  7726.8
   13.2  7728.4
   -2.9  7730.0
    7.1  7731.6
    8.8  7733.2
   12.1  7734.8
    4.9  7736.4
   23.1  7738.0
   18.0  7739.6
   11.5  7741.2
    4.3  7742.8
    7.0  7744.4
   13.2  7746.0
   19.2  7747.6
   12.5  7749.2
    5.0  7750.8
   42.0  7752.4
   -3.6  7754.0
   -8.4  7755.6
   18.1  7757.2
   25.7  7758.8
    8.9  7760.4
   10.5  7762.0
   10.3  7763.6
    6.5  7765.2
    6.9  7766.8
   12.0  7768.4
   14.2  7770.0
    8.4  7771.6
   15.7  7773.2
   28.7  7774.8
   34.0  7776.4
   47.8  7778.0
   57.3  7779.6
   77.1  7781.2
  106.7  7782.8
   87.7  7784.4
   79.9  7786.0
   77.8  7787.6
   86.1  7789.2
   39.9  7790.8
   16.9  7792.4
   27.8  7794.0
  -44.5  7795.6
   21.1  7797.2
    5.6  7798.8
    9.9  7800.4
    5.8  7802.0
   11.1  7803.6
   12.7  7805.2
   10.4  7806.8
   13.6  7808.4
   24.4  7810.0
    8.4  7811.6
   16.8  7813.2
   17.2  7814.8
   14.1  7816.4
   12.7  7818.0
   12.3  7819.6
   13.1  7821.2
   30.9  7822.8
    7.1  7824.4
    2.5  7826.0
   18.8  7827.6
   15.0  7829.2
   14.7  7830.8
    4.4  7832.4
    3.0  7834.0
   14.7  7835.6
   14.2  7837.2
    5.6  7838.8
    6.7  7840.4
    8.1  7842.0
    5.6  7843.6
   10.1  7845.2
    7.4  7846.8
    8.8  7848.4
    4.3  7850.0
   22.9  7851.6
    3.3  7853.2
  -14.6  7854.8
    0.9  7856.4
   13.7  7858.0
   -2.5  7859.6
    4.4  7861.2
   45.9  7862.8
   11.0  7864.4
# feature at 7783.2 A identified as [O II]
